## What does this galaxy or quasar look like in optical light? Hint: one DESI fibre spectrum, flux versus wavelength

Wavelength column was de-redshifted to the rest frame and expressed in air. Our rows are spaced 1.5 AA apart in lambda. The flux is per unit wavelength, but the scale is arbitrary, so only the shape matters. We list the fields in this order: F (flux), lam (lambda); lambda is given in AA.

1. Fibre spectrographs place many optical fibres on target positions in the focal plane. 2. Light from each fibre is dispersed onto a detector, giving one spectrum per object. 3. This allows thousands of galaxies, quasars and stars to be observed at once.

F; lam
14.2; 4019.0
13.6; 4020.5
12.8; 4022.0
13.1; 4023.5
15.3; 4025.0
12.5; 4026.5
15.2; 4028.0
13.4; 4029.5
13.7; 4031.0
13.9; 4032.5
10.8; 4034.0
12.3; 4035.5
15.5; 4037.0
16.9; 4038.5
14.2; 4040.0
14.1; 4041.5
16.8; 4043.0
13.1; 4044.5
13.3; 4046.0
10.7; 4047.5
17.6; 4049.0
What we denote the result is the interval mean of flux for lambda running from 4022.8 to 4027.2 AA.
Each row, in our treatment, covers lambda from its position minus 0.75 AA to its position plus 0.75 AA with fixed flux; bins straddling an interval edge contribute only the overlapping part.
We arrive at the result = 13.7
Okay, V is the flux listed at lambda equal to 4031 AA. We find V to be 13.7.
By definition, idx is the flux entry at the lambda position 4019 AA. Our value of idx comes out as 14.2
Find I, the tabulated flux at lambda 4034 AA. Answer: 10.8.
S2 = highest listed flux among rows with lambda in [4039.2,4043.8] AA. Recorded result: 16.8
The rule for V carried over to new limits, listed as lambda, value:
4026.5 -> 12.5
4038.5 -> 16.9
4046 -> 13.3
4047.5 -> 10.7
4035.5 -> 12.3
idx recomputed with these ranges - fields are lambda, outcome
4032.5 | 13.9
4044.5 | 13.1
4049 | 17.6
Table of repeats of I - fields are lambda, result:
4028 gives 15.2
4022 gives 12.8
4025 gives 15.3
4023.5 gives 13.1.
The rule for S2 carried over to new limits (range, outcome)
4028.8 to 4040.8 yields 16.9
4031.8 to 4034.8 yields 13.9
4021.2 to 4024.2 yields 13.1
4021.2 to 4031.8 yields 15.3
